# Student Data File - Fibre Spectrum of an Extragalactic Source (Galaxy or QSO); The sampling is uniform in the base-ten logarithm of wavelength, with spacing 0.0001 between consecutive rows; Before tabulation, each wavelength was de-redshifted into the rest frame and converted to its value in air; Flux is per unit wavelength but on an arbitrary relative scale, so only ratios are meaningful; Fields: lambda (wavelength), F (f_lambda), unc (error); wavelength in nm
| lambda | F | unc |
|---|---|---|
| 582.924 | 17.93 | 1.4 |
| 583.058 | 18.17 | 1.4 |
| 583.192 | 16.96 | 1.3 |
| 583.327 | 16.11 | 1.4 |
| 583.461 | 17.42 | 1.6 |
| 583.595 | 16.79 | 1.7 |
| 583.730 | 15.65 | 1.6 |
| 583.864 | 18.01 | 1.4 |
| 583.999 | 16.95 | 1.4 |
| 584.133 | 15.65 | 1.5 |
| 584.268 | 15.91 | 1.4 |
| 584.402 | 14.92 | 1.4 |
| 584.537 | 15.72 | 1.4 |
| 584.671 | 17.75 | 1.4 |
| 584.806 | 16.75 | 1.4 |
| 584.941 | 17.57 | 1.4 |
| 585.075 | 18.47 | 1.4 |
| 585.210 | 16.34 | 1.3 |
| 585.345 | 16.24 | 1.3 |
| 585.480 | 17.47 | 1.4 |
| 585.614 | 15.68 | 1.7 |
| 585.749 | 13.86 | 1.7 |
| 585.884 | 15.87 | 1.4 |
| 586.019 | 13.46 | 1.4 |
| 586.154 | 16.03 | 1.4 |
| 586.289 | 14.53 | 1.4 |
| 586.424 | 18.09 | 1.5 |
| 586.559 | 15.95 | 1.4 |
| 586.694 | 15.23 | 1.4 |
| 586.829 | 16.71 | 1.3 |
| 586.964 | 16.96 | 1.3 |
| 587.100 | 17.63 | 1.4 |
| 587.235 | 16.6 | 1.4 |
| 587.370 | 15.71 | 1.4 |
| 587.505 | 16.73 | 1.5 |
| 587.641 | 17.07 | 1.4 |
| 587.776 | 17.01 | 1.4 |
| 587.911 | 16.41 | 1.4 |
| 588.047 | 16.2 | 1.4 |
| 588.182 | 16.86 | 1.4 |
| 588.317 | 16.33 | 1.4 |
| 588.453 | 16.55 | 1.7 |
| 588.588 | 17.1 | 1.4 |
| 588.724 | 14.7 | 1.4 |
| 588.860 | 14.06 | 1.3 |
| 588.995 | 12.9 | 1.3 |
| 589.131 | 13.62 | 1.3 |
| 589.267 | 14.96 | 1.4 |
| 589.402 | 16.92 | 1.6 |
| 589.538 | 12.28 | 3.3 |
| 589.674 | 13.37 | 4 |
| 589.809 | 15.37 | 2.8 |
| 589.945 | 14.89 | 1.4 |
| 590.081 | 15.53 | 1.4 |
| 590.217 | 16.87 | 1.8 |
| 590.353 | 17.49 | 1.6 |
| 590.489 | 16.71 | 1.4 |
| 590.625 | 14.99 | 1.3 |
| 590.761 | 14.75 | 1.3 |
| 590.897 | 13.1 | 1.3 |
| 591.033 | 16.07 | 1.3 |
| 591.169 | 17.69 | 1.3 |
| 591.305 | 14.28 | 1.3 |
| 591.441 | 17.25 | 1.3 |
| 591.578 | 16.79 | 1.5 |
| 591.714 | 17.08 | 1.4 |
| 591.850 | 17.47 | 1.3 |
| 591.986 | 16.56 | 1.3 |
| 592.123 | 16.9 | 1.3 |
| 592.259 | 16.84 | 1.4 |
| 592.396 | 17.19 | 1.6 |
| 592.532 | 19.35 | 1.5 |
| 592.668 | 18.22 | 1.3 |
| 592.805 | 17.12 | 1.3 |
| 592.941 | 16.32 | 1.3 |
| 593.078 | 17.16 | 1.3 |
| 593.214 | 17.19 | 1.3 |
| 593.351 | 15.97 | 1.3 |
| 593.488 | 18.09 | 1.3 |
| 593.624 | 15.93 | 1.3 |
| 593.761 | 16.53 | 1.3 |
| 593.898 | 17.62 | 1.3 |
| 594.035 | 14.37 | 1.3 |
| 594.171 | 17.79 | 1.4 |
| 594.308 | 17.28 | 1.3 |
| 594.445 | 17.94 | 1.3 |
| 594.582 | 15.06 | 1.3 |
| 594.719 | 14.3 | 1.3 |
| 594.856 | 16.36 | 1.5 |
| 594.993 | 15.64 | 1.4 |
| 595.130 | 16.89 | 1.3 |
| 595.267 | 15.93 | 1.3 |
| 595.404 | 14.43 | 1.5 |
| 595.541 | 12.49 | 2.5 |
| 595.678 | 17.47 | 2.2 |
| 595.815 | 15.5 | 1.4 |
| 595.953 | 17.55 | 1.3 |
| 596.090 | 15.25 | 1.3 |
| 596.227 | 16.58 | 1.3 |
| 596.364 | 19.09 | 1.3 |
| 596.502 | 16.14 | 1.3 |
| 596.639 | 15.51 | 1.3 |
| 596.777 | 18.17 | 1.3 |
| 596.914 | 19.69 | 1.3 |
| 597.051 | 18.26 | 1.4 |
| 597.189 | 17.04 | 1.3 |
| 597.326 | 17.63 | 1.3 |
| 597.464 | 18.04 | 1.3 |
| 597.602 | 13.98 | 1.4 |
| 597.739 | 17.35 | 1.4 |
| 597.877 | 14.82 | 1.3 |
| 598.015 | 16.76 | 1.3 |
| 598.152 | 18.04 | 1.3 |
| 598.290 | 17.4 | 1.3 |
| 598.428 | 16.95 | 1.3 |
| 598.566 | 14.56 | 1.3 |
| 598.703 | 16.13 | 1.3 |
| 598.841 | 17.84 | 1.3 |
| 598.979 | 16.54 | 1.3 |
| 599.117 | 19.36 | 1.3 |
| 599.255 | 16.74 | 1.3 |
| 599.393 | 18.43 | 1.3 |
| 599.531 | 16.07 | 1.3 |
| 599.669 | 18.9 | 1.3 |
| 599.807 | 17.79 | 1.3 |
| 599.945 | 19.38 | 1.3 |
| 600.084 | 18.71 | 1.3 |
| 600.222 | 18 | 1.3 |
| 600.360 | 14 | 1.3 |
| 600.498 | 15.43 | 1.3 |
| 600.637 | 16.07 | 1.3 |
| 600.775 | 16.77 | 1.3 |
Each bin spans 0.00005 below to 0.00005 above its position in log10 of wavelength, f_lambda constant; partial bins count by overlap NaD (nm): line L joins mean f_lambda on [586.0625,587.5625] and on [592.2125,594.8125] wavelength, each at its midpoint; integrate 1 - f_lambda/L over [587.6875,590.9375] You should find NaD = 0.22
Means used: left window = 16.3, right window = 16.8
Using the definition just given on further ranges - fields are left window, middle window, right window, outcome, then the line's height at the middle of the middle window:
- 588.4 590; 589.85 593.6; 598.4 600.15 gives -0.28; 15.4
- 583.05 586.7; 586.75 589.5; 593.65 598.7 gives 0.06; 16.4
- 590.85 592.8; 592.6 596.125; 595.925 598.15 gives 0.12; 16.9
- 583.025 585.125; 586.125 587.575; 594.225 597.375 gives 0.03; 16.7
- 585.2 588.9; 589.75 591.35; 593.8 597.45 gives 0.06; 16.3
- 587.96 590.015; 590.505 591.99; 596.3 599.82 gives -0.04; 15.6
